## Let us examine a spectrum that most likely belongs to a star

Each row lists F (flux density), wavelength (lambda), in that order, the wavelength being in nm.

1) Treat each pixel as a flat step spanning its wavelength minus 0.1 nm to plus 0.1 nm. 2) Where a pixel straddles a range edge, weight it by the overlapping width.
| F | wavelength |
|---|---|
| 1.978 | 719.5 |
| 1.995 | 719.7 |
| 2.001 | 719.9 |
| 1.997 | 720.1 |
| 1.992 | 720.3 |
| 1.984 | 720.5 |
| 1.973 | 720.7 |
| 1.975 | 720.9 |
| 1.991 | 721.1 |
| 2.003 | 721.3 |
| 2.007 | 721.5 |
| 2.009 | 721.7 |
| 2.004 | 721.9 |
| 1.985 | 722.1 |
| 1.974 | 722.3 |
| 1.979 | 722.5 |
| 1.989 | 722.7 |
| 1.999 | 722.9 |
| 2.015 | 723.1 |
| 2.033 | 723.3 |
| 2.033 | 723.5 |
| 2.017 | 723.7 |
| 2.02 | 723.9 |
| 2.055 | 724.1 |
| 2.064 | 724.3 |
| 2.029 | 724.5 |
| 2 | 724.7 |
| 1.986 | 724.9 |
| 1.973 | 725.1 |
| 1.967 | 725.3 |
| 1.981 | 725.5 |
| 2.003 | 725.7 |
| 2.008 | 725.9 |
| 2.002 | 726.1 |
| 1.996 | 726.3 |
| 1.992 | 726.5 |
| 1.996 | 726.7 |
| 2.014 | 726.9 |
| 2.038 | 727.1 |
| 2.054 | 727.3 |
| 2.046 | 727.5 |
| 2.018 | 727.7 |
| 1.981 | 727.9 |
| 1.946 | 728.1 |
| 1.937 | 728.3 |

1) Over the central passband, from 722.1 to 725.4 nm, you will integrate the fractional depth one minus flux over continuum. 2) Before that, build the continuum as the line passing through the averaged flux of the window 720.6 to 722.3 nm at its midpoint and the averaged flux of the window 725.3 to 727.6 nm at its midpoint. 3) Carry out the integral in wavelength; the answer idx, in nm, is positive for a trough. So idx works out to -0.01 nm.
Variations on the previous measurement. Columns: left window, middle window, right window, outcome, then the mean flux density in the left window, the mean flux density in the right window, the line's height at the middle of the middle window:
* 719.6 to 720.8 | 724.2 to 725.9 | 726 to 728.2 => 0.001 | 1.99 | 2.01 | 2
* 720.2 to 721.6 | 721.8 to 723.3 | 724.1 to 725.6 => 0.000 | 1.99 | 2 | 2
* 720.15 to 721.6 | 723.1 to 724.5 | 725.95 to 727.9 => -0.023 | 1.99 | 2.02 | 2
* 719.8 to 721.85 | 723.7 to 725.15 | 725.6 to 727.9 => -0.010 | 1.99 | 2.01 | 2.01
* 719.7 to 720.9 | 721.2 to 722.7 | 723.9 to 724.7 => 0.012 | 1.99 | 2.04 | 2.01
